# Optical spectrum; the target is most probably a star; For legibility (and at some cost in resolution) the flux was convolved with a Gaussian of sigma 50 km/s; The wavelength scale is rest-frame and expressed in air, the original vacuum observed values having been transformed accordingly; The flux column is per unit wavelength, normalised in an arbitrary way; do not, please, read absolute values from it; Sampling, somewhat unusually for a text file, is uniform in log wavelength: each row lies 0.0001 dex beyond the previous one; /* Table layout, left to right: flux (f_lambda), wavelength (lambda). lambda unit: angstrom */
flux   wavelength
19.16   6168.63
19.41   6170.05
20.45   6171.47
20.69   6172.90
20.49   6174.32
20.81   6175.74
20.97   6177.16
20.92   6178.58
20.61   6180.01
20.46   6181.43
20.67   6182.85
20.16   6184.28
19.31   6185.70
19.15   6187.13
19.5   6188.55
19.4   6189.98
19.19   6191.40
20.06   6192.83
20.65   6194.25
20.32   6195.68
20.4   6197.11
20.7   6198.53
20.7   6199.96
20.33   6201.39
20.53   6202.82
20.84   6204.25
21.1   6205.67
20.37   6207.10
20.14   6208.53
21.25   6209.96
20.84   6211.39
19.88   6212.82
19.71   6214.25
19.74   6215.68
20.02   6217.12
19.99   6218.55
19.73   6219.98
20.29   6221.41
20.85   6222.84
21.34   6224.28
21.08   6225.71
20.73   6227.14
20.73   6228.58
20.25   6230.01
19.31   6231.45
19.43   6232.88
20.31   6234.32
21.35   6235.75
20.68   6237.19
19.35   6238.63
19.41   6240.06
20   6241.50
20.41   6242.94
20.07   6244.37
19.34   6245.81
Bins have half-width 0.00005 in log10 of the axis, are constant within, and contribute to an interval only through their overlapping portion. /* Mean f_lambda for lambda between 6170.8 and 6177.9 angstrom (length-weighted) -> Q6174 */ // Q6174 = 20.7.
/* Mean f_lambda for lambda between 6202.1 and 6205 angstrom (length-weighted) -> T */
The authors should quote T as 20.7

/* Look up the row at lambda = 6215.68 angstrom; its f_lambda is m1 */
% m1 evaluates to 19.74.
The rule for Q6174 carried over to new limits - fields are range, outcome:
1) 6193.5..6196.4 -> 20.5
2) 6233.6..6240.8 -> 20.2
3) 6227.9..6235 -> 20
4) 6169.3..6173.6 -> 20.1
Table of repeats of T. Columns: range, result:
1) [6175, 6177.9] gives 20.9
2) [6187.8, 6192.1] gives 19.4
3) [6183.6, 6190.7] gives 19.5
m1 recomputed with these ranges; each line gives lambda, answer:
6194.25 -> 20.65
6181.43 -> 20.46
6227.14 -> 20.73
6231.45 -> 19.31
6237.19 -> 20.68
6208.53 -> 20.14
